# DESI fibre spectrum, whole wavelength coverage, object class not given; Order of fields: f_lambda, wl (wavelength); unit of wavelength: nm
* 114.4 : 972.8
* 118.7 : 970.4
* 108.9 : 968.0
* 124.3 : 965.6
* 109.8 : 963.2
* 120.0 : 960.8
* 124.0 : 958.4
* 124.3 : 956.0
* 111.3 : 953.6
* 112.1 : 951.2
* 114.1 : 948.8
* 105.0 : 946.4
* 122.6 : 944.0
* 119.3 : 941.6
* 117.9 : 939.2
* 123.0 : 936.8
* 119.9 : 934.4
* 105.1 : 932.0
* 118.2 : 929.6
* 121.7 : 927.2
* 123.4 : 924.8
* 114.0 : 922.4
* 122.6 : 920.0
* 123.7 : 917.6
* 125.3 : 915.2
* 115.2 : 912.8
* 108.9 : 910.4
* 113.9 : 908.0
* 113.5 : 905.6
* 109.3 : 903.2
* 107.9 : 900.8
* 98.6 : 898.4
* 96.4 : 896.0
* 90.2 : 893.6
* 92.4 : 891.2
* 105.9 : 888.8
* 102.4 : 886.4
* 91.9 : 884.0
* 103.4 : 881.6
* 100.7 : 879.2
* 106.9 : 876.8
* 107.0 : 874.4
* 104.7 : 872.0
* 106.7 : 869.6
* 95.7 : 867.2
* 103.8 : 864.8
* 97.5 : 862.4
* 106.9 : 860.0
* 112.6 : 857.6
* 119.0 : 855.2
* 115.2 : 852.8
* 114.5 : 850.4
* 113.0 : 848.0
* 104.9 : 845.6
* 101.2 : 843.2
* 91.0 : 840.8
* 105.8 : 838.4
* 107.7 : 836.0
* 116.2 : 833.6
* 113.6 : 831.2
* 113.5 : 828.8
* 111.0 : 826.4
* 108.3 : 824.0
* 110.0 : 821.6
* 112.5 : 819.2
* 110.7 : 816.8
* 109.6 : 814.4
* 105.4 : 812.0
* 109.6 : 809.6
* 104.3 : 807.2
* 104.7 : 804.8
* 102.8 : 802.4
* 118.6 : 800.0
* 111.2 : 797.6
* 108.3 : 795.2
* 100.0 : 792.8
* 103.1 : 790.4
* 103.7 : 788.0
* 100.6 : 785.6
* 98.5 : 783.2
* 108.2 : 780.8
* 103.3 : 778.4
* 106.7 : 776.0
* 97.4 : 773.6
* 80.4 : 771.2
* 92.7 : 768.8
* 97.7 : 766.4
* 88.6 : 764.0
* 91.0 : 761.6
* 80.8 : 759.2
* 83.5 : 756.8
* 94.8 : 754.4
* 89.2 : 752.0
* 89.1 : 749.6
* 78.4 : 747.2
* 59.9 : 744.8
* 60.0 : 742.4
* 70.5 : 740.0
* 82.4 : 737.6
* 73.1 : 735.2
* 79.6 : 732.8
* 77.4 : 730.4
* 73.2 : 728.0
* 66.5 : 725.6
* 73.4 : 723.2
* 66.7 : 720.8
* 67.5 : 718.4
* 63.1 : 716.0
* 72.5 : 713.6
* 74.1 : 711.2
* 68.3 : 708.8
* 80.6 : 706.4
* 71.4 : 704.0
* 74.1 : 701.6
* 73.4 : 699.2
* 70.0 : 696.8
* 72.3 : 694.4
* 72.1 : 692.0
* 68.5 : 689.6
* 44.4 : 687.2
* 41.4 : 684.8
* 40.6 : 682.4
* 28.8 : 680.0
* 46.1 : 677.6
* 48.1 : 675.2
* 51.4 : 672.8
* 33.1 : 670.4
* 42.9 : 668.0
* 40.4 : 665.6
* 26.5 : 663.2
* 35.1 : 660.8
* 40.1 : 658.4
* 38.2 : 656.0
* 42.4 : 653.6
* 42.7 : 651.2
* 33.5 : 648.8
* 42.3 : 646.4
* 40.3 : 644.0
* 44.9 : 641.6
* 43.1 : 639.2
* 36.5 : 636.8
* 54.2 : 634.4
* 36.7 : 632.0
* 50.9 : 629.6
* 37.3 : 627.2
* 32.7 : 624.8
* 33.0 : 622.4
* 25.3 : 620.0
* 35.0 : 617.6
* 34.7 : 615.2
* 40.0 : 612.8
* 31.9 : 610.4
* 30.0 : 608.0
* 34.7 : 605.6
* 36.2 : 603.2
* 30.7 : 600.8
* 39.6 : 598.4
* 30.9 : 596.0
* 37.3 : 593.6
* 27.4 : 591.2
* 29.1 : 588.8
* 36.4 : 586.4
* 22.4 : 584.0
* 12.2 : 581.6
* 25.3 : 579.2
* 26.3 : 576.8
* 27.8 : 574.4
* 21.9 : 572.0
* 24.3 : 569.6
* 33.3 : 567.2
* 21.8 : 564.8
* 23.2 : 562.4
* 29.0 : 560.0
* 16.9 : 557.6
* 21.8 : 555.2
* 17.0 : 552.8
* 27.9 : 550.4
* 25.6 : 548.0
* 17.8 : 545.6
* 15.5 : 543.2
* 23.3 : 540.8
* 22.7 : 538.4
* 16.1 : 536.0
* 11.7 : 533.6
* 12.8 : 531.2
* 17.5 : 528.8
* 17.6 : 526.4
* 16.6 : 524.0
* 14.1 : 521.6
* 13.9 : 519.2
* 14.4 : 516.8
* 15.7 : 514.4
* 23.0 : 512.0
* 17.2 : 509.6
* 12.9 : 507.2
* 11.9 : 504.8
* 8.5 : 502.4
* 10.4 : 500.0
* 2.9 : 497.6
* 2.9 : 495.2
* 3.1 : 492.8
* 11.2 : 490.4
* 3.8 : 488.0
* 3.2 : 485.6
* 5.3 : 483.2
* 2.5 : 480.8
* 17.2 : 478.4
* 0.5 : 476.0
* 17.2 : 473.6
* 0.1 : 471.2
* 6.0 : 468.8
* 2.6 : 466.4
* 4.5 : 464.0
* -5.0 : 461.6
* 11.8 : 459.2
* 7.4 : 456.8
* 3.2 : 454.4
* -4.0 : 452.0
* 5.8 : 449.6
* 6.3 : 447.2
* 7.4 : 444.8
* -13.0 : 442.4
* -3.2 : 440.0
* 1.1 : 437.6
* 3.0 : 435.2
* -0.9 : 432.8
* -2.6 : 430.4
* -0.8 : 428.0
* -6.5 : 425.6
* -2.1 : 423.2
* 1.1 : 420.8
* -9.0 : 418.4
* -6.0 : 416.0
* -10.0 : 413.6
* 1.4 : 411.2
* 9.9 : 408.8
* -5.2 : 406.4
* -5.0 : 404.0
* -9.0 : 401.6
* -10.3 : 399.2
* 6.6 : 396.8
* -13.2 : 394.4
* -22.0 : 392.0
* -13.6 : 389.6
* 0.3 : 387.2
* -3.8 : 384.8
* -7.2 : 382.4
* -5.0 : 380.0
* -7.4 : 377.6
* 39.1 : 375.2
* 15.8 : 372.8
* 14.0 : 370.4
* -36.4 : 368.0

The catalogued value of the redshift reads 0.73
